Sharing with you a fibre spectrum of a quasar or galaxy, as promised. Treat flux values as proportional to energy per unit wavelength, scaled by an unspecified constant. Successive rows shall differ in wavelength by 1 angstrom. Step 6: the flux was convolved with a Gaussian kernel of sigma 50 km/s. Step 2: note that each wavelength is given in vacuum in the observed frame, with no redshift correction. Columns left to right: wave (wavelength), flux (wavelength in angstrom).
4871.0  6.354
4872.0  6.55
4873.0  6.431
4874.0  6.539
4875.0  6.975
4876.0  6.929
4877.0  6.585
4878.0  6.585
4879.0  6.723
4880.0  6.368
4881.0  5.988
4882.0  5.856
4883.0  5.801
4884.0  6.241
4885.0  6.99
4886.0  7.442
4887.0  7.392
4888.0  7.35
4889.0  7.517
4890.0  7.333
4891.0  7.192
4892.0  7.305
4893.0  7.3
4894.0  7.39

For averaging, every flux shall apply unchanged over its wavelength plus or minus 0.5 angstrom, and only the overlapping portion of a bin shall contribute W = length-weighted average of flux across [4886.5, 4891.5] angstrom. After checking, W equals 7.36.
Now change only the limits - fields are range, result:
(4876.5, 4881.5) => 6.45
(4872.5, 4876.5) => 6.72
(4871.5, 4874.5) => 6.51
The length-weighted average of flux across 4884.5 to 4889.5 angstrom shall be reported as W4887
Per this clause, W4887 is 7.34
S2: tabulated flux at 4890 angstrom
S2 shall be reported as 7.333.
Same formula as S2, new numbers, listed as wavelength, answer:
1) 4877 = 6.585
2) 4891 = 7.192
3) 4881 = 5.988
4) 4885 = 6.99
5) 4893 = 7.3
